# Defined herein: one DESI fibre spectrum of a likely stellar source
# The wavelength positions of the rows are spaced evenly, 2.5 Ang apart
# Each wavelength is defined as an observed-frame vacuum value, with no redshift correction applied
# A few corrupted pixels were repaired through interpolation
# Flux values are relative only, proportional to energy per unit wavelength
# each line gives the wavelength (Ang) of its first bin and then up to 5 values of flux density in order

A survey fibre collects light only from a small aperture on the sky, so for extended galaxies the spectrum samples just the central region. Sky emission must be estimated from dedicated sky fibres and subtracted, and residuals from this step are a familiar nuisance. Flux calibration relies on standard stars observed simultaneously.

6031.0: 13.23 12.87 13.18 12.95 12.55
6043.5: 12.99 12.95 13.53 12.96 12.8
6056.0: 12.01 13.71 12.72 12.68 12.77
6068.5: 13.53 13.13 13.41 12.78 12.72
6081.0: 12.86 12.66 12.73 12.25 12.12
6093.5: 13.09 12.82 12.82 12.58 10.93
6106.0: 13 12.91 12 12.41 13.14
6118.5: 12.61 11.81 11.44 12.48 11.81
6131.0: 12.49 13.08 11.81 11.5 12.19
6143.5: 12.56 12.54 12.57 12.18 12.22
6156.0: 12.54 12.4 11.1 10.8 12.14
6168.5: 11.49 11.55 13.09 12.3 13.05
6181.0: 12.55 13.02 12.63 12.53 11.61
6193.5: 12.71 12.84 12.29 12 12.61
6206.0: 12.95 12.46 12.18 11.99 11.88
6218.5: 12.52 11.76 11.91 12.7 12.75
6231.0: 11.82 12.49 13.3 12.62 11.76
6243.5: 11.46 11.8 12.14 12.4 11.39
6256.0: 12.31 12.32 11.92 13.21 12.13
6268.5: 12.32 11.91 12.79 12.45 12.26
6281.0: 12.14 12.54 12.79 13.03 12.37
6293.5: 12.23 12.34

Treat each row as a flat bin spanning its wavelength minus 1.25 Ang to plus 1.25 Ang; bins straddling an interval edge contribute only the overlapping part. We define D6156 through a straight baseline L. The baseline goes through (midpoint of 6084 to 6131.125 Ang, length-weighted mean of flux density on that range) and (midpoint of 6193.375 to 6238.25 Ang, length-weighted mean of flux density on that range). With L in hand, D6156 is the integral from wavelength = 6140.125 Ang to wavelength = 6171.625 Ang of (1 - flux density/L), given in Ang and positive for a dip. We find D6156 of 0.9 Ang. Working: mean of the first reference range 12.4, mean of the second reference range 12.4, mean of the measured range 12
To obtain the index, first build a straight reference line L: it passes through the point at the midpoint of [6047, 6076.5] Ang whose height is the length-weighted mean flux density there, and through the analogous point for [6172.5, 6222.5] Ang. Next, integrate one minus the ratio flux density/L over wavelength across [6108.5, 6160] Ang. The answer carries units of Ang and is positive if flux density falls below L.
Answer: 1.65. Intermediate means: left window 13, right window 12.4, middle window 12.3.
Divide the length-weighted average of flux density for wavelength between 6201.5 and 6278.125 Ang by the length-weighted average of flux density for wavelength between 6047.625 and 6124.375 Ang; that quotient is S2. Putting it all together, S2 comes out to 0.97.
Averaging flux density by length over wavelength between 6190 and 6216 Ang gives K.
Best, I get 12.3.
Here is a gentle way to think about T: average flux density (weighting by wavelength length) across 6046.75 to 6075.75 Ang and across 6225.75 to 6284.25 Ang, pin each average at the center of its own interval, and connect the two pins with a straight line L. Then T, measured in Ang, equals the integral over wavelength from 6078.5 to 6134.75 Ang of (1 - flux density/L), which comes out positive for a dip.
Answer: 1.66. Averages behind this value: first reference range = 13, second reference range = 12.3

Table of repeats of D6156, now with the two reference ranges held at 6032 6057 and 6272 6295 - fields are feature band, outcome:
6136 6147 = 0.51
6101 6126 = 0.98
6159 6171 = 1.16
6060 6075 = -0.22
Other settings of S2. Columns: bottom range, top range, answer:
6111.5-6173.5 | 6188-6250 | 1.01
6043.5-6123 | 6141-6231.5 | 0.97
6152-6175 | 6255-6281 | 1.04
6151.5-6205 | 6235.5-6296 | 1.00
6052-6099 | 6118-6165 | 0.94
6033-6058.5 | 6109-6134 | 0.95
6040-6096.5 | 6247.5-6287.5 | 0.96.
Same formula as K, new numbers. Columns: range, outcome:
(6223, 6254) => 12.2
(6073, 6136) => 12.5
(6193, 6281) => 12.3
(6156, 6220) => 12.3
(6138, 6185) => 12.2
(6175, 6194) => 12.5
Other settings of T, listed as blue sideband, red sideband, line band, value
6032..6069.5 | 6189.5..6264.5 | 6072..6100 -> 0.1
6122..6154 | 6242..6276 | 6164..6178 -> 0.1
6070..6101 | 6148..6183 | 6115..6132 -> 0.3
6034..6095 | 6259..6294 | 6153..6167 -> 0.9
